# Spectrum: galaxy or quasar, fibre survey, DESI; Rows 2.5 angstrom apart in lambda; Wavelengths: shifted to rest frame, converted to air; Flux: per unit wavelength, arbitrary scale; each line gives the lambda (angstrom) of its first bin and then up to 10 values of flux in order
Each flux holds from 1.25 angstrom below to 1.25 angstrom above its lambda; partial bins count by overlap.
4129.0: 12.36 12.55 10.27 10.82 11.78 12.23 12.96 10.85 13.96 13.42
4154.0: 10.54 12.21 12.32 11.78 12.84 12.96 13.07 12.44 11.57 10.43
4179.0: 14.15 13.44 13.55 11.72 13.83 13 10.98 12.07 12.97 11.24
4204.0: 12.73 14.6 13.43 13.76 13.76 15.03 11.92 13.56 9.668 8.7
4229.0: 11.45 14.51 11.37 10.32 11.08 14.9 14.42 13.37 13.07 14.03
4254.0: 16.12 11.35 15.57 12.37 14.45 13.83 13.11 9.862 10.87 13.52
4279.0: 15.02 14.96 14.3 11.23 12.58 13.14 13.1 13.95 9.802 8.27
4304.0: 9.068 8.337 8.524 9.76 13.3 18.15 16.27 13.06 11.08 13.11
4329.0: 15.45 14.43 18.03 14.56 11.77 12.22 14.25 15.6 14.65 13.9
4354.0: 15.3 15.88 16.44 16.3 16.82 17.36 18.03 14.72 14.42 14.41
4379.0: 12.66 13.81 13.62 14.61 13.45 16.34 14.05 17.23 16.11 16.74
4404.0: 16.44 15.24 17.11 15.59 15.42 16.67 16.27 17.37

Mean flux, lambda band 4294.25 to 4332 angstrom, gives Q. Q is 12.2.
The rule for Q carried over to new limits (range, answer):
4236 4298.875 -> 13.2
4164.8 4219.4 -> 12.9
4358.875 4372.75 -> 16.6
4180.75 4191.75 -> 13.1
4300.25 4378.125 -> 14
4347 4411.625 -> 15.4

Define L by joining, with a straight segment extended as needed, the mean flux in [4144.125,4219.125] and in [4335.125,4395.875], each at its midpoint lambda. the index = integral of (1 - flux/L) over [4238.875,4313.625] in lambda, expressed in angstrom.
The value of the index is 6.9 angstrom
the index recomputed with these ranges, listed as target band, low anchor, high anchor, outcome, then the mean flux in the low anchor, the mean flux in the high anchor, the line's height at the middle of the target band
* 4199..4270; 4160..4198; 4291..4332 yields -3.4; 12.5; 12.2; 12.4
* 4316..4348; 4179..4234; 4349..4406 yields 0.6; 12.7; 15.4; 14.7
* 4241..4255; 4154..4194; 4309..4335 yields -1.1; 12.5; 14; 13.2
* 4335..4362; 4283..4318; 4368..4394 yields -2.4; 11.7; 14.5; 13.4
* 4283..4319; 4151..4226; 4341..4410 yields 6.1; 12.6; 15.3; 14.2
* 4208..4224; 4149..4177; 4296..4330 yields -1.5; 12.3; 11.9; 12.2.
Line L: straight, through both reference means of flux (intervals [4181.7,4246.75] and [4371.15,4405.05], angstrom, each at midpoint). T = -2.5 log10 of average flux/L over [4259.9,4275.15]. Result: 0.07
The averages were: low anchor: 12.6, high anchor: 14.9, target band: 12.5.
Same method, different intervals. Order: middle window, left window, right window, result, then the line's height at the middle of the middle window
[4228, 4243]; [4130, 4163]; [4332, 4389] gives 0.076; 13.2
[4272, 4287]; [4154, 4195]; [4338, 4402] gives 0.047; 13.8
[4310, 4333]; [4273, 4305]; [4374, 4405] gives -0.053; 13.2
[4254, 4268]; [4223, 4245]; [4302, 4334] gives -0.139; 12.1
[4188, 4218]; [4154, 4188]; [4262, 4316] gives -0.066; 12.3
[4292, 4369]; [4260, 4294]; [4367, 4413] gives 0.036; 14.1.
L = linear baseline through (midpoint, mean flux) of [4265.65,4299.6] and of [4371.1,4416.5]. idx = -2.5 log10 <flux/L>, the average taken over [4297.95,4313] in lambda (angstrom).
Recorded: 0.42 mag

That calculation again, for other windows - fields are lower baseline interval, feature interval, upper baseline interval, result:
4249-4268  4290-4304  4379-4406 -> 0.24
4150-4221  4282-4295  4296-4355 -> 0.00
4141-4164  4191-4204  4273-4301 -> 0.04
